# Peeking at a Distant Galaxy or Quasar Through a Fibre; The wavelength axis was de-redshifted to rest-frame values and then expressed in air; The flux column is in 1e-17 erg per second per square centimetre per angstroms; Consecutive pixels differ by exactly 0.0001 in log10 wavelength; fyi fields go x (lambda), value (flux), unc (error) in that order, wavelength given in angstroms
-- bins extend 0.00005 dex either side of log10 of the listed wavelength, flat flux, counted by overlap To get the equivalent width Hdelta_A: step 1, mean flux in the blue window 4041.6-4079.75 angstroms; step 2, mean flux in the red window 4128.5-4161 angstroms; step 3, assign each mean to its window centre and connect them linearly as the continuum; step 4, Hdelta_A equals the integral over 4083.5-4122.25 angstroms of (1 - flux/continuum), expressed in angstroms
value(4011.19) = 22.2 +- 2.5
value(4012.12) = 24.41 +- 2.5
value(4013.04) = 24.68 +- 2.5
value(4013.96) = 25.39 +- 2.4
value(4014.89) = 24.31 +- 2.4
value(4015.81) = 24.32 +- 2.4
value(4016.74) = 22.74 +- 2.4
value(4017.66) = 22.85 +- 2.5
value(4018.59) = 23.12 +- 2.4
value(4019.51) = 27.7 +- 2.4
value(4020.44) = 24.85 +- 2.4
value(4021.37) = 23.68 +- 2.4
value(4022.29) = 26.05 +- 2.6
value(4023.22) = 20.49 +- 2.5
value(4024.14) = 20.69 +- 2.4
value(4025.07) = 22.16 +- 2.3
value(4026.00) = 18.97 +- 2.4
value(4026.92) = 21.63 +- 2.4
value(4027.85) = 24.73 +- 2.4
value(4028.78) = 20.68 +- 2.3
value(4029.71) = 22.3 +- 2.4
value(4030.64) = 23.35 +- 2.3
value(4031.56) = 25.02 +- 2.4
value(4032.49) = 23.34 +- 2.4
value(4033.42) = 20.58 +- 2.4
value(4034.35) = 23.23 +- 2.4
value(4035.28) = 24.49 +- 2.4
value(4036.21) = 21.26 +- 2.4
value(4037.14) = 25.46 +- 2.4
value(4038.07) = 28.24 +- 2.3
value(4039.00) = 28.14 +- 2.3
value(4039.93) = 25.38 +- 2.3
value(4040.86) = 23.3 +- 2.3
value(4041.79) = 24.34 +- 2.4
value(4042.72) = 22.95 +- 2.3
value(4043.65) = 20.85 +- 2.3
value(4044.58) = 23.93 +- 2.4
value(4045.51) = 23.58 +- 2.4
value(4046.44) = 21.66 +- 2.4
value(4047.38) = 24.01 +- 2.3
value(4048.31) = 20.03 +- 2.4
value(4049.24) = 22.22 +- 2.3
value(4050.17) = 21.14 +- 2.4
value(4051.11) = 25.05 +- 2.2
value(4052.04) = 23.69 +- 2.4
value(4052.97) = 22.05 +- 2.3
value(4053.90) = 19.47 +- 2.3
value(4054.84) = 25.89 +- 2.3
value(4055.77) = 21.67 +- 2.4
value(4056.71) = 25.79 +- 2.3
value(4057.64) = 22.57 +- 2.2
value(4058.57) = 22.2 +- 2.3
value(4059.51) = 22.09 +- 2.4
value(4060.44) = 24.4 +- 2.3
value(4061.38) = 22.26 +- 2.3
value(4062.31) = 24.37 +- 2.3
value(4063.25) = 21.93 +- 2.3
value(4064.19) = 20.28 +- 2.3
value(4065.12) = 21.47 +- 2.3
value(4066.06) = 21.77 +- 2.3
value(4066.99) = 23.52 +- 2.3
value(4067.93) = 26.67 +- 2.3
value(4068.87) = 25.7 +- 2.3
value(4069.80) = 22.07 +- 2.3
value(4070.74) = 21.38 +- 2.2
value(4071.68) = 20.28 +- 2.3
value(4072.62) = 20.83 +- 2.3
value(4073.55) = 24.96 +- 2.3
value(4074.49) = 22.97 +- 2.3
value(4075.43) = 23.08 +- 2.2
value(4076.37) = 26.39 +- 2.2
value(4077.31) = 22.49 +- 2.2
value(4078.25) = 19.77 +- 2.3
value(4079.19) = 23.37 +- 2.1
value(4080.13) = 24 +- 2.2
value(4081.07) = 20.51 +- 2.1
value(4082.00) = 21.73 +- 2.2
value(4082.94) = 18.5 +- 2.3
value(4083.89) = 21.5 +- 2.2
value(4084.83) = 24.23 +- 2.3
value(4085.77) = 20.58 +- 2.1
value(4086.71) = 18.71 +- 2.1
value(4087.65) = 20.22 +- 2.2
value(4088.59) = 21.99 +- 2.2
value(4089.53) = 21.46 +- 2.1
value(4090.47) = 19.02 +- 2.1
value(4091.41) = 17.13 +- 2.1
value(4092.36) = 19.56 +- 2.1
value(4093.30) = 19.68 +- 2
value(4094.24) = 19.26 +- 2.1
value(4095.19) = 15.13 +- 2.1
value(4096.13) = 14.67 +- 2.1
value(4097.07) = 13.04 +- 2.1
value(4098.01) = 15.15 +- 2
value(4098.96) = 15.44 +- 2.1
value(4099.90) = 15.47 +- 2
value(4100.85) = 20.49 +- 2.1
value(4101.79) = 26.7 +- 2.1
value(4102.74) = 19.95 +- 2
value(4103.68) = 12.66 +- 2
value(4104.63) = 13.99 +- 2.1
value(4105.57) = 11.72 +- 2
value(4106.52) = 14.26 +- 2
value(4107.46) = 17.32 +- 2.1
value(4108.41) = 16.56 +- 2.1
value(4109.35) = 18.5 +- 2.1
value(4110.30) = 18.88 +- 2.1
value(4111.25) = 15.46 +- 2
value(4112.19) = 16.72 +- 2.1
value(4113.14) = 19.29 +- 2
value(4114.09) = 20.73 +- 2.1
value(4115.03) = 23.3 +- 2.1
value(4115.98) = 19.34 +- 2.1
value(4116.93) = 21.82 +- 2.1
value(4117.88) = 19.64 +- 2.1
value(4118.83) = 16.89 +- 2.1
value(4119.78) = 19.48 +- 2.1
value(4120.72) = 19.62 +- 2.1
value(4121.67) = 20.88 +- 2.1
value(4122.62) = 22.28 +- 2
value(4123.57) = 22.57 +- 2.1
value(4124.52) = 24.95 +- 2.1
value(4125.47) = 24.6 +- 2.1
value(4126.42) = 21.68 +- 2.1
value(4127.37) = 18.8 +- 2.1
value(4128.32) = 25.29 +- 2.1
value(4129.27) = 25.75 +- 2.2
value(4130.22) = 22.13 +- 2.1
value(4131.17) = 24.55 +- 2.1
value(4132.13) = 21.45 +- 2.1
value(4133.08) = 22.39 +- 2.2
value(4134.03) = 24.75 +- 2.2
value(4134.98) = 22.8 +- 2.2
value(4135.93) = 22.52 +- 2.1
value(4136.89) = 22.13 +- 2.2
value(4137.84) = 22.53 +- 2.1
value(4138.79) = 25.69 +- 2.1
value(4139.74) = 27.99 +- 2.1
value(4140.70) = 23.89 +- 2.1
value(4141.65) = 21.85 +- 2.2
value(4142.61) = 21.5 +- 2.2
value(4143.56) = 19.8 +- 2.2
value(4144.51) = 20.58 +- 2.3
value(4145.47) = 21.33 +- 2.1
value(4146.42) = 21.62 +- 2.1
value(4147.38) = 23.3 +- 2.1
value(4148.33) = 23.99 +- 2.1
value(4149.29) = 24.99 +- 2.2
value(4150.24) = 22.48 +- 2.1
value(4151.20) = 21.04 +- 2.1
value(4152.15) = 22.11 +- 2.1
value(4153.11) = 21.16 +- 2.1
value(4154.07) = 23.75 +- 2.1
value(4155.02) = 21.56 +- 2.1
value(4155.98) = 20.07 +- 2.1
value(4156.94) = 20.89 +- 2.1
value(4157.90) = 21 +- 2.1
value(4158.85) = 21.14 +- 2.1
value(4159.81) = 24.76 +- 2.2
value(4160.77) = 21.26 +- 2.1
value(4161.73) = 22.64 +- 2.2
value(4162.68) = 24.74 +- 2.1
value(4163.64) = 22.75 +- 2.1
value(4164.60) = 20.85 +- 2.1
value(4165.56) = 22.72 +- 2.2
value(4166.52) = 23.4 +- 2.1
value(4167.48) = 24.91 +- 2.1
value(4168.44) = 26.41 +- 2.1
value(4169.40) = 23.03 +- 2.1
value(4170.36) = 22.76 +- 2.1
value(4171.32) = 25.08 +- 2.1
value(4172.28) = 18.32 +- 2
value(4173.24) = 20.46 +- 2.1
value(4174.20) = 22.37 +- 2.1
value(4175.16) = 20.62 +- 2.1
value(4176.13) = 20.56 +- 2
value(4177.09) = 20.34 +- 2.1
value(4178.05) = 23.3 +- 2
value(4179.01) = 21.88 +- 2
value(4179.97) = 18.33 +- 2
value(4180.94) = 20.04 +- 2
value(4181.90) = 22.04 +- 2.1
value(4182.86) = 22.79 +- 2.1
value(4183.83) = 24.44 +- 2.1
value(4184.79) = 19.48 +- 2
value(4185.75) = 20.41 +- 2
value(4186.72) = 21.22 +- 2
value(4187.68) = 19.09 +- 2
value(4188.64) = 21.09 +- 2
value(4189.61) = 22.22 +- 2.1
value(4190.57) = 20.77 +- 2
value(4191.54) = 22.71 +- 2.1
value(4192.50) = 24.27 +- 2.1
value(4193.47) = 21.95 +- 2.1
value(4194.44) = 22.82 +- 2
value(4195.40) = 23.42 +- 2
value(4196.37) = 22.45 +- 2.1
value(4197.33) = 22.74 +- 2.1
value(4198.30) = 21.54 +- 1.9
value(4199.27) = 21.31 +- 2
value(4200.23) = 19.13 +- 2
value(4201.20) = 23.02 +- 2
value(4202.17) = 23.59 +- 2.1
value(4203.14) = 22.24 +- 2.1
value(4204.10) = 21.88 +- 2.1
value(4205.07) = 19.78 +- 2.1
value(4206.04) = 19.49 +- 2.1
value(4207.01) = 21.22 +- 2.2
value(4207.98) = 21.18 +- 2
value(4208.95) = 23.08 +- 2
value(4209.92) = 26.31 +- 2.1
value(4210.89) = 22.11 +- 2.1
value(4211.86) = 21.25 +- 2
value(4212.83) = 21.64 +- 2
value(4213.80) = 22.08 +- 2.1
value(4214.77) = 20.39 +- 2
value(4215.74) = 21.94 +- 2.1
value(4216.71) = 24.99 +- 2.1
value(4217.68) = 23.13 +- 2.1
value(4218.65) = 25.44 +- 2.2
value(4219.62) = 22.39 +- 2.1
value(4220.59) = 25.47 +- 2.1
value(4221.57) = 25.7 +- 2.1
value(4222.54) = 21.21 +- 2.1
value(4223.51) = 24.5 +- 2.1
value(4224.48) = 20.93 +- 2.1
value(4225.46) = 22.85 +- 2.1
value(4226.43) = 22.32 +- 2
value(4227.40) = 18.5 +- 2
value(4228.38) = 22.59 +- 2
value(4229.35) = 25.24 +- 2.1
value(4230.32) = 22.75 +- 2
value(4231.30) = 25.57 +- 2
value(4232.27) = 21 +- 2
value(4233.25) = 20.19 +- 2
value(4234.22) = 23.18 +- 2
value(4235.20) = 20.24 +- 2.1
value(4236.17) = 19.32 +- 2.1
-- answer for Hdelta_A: 7.3 angstroms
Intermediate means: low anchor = 22.8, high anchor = 22.6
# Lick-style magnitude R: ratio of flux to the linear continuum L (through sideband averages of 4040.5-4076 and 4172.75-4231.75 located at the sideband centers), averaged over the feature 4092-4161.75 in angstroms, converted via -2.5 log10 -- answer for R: 0.10 mag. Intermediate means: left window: 22.8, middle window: 20.6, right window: 22.1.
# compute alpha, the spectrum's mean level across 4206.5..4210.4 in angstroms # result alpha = 22.9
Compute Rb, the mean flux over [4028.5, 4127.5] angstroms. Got 21.2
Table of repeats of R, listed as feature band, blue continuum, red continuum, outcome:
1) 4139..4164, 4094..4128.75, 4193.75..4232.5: -0.11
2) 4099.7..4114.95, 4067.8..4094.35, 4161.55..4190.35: 0.23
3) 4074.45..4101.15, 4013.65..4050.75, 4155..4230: 0.16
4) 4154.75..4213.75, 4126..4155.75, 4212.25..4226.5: 0.05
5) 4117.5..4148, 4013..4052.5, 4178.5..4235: 0.01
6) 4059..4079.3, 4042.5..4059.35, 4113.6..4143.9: -0.01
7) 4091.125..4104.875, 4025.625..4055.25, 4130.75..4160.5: 0.30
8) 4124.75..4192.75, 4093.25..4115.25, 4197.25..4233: -0.14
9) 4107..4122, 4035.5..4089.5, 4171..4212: 0.17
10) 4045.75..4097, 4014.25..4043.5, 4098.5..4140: 0.02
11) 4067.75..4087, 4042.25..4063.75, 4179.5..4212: 0.01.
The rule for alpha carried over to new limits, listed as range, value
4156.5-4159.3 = 21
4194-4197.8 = 22.9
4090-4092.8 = 18.5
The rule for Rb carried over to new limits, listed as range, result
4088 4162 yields 20.6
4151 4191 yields 21.9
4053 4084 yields 22.6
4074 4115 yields 19.1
